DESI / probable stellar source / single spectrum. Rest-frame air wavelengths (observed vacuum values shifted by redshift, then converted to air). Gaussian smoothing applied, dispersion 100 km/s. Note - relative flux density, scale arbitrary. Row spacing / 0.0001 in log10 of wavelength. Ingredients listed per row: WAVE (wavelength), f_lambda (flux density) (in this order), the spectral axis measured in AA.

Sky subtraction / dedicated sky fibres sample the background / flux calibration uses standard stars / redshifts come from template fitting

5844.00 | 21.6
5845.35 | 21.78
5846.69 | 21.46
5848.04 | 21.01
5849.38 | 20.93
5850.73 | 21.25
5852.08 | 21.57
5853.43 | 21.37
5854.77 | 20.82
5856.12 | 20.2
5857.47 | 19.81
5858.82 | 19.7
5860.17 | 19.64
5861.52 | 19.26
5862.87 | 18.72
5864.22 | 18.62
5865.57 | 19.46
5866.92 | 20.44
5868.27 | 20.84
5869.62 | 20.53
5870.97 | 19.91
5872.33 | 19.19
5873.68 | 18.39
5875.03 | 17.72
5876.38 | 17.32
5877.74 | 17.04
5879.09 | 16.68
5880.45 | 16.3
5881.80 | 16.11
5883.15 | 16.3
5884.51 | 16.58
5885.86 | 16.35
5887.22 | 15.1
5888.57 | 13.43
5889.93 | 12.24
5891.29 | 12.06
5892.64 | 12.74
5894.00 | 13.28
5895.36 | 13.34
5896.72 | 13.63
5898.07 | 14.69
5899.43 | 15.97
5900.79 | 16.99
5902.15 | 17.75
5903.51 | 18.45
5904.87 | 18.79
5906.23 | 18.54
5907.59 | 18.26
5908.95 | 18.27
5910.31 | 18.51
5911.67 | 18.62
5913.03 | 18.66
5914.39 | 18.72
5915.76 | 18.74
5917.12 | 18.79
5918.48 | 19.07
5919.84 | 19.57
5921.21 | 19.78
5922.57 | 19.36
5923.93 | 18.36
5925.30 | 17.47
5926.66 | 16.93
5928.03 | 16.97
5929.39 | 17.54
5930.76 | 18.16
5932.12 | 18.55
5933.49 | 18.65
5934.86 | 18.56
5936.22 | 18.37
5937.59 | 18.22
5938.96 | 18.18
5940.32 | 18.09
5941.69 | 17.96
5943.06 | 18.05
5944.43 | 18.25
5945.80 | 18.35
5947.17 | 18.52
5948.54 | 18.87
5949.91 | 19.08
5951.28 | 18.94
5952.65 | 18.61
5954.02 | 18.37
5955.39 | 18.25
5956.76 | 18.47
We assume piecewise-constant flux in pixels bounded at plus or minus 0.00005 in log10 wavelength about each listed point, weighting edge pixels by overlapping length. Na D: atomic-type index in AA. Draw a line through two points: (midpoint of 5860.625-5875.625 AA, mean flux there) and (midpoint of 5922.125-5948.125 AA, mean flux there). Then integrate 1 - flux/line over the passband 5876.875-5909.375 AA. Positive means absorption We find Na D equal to 5.4 AA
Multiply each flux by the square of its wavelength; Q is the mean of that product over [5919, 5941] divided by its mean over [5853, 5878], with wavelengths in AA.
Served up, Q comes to 1.0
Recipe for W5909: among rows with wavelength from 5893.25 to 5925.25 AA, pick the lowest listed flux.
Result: 13.28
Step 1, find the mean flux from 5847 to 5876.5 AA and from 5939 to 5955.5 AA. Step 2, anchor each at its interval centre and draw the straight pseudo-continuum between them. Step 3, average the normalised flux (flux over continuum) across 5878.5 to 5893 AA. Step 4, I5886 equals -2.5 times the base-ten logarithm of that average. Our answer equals 0.29 mag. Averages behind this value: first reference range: 19.9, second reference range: 18.4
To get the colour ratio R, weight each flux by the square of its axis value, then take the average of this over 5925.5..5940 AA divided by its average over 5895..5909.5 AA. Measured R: 1.08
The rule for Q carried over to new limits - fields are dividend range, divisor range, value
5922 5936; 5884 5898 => 1.32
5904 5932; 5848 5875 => 0.94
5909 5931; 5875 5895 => 1.23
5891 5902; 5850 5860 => 0.71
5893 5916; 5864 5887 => 0.95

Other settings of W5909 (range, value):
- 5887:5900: 12.06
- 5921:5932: 16.93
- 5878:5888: 15.1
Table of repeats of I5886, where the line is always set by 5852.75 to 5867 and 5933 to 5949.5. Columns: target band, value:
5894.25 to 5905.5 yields 0.19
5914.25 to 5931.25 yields 0.02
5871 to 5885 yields 0.13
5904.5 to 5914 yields 0.02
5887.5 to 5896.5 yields 0.43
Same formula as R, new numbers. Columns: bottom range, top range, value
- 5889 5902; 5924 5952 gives 1.32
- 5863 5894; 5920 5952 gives 1.11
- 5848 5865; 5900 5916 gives 0.92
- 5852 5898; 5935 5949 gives 1.08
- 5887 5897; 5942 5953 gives 1.44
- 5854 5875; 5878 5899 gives 0.75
